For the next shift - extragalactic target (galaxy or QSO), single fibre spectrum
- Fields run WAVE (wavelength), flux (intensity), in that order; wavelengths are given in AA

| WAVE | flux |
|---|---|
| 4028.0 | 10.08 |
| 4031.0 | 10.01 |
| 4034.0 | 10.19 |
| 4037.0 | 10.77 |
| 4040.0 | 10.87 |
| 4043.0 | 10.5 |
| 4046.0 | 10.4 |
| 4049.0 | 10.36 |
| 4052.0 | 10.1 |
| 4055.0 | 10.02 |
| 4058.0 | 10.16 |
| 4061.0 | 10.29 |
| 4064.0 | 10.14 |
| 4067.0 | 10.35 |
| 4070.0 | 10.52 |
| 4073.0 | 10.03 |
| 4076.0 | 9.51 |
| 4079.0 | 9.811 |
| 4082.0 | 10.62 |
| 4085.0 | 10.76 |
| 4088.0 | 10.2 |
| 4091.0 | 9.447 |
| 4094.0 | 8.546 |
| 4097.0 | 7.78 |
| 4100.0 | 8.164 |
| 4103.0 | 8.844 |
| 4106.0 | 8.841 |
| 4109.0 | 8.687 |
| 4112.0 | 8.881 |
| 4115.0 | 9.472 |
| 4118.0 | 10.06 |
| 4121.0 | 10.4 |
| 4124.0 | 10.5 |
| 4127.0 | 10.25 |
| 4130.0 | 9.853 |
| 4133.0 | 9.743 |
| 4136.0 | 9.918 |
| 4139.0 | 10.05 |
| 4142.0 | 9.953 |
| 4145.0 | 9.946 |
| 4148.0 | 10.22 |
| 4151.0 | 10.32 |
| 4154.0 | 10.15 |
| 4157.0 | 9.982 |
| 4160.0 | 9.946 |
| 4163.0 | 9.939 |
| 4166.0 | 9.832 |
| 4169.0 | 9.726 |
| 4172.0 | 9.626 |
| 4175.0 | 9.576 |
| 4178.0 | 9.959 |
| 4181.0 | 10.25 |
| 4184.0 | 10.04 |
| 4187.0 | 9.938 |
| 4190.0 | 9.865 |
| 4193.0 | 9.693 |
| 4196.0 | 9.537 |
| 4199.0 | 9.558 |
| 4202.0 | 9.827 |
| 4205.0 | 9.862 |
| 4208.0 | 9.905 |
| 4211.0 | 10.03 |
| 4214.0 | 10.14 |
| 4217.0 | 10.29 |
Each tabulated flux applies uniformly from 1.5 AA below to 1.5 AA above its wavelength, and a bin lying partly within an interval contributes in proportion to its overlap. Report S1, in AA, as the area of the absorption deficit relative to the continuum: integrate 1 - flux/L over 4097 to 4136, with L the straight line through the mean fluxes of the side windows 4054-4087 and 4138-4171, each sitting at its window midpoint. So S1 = 2.6 AA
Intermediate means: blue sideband 10.2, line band 9.43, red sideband 10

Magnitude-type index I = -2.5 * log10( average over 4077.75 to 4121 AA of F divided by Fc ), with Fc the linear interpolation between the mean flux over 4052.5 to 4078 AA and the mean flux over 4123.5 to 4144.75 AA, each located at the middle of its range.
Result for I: 0.08 mag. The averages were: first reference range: 10.1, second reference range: 10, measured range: 9.33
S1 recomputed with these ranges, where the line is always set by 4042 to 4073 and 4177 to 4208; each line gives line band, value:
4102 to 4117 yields 1.7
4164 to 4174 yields 0.2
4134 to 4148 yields 0.0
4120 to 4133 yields -0.2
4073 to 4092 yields 0.2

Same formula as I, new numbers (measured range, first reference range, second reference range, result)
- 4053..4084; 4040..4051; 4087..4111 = -0.05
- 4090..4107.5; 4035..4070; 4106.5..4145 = 0.17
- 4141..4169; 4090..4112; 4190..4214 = -0.09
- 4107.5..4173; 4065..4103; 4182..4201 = -0.02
